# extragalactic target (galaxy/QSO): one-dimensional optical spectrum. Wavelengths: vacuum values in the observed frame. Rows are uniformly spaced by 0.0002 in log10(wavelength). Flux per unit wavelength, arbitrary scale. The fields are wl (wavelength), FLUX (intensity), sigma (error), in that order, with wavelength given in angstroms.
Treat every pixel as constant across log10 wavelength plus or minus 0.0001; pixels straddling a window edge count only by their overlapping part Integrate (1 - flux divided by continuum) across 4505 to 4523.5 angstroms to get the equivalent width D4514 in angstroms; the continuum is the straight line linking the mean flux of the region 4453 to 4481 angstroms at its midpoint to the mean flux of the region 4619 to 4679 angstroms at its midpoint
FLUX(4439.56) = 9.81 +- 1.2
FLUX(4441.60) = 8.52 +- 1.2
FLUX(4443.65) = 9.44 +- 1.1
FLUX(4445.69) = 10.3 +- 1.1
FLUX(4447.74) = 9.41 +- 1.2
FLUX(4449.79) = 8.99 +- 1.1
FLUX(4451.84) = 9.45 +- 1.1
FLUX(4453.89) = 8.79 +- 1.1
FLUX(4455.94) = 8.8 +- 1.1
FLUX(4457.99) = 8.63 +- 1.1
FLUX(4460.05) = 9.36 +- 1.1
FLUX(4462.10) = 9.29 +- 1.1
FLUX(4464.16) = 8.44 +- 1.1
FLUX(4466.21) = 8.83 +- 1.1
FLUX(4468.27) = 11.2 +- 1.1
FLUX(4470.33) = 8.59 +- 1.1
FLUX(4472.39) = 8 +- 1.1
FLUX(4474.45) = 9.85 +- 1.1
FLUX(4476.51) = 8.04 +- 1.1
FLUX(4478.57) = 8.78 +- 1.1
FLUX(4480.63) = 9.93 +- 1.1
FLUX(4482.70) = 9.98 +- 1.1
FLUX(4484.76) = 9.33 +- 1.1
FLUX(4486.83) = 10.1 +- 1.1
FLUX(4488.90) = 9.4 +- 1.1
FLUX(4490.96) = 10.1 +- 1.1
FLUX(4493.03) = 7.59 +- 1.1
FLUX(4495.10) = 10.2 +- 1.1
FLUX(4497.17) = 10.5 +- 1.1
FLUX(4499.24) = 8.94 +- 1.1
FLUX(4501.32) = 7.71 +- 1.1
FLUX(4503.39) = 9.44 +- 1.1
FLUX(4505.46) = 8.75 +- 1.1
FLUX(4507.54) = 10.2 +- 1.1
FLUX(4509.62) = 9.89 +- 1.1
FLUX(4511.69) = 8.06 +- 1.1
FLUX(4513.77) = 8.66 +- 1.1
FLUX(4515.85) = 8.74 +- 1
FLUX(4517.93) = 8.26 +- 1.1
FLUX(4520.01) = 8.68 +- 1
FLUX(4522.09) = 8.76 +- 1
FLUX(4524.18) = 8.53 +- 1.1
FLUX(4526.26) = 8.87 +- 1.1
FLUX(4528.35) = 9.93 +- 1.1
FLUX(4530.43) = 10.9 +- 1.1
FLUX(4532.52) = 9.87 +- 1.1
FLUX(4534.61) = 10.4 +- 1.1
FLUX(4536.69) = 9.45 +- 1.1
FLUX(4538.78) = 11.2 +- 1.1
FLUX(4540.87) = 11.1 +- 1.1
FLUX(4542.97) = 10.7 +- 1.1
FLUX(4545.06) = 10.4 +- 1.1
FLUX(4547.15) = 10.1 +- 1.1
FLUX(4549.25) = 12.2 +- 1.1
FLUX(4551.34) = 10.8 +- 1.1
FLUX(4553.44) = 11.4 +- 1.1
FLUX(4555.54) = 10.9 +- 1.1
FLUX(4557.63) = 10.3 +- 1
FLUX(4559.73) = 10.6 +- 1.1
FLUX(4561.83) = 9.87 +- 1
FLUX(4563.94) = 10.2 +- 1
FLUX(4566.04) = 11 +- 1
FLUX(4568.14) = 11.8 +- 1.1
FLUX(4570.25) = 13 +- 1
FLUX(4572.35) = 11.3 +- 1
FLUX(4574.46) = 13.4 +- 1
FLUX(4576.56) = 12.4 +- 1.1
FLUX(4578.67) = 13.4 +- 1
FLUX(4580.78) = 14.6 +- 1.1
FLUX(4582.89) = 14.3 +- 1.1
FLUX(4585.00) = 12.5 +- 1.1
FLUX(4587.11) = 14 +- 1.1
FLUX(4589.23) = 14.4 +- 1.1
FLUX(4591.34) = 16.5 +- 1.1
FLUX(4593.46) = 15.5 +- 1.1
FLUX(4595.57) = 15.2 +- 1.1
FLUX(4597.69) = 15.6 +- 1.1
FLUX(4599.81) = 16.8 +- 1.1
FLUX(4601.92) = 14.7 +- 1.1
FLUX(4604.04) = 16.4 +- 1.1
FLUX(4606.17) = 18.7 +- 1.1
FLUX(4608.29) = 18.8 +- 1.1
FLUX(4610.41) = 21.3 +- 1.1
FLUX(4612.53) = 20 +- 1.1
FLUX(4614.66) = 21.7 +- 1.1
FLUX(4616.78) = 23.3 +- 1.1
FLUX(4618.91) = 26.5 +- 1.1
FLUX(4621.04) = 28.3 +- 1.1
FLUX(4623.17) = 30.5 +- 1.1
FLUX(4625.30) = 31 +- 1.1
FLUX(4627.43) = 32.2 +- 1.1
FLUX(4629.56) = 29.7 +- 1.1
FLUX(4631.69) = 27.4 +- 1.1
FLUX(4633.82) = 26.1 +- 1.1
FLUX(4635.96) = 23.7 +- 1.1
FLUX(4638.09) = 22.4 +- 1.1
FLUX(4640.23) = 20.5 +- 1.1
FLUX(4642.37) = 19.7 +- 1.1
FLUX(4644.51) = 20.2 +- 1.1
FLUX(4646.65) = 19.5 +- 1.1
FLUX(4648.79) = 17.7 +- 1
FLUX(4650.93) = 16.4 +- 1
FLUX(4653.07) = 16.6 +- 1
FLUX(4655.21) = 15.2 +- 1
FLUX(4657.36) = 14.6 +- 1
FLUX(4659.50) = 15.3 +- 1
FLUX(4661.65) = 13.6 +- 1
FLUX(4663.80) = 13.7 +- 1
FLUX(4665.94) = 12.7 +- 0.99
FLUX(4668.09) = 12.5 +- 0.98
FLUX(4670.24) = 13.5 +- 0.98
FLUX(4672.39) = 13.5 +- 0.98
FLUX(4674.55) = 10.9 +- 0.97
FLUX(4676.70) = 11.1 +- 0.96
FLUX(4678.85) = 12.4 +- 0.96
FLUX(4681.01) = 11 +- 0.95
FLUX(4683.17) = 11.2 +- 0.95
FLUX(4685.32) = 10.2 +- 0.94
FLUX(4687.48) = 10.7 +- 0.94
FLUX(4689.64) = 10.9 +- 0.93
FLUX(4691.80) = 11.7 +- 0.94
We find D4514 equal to 4.5 angstroms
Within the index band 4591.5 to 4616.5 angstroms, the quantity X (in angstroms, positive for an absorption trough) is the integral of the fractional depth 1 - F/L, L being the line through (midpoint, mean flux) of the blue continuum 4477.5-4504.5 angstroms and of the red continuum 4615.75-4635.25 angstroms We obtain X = 7.4 angstroms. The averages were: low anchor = 9.38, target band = 17.8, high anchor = 28.3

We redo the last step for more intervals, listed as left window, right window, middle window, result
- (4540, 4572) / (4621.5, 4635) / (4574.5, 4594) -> 4.3 angstroms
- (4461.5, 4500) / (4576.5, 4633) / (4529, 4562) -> 9.4 angstroms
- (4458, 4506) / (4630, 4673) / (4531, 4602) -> 6.9 angstroms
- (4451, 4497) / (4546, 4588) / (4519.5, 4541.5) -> 2.2 angstroms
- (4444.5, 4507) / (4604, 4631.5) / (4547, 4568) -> 8.5 angstroms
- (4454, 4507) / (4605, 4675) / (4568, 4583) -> 2.7 angstroms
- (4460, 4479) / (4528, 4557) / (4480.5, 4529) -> 3.2 angstroms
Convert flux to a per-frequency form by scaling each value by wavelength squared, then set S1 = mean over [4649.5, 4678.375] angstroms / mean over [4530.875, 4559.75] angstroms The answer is 1.36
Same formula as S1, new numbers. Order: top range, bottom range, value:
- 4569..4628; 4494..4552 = 1.96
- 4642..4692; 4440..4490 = 1.64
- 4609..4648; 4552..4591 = 2.05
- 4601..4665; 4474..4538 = 2.41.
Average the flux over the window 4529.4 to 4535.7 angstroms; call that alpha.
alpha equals 10.4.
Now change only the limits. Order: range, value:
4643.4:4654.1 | 18.1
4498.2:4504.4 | 8.69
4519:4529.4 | 8.96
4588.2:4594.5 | 15.5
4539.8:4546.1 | 10.7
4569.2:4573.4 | 12.2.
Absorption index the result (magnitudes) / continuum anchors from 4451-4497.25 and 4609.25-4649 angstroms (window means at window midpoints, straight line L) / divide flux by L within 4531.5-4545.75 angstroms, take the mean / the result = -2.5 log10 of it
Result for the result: 0.43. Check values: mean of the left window 9.24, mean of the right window 24.4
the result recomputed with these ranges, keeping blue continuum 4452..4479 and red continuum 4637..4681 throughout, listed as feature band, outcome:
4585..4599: -0.14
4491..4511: 0.10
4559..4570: 0.14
